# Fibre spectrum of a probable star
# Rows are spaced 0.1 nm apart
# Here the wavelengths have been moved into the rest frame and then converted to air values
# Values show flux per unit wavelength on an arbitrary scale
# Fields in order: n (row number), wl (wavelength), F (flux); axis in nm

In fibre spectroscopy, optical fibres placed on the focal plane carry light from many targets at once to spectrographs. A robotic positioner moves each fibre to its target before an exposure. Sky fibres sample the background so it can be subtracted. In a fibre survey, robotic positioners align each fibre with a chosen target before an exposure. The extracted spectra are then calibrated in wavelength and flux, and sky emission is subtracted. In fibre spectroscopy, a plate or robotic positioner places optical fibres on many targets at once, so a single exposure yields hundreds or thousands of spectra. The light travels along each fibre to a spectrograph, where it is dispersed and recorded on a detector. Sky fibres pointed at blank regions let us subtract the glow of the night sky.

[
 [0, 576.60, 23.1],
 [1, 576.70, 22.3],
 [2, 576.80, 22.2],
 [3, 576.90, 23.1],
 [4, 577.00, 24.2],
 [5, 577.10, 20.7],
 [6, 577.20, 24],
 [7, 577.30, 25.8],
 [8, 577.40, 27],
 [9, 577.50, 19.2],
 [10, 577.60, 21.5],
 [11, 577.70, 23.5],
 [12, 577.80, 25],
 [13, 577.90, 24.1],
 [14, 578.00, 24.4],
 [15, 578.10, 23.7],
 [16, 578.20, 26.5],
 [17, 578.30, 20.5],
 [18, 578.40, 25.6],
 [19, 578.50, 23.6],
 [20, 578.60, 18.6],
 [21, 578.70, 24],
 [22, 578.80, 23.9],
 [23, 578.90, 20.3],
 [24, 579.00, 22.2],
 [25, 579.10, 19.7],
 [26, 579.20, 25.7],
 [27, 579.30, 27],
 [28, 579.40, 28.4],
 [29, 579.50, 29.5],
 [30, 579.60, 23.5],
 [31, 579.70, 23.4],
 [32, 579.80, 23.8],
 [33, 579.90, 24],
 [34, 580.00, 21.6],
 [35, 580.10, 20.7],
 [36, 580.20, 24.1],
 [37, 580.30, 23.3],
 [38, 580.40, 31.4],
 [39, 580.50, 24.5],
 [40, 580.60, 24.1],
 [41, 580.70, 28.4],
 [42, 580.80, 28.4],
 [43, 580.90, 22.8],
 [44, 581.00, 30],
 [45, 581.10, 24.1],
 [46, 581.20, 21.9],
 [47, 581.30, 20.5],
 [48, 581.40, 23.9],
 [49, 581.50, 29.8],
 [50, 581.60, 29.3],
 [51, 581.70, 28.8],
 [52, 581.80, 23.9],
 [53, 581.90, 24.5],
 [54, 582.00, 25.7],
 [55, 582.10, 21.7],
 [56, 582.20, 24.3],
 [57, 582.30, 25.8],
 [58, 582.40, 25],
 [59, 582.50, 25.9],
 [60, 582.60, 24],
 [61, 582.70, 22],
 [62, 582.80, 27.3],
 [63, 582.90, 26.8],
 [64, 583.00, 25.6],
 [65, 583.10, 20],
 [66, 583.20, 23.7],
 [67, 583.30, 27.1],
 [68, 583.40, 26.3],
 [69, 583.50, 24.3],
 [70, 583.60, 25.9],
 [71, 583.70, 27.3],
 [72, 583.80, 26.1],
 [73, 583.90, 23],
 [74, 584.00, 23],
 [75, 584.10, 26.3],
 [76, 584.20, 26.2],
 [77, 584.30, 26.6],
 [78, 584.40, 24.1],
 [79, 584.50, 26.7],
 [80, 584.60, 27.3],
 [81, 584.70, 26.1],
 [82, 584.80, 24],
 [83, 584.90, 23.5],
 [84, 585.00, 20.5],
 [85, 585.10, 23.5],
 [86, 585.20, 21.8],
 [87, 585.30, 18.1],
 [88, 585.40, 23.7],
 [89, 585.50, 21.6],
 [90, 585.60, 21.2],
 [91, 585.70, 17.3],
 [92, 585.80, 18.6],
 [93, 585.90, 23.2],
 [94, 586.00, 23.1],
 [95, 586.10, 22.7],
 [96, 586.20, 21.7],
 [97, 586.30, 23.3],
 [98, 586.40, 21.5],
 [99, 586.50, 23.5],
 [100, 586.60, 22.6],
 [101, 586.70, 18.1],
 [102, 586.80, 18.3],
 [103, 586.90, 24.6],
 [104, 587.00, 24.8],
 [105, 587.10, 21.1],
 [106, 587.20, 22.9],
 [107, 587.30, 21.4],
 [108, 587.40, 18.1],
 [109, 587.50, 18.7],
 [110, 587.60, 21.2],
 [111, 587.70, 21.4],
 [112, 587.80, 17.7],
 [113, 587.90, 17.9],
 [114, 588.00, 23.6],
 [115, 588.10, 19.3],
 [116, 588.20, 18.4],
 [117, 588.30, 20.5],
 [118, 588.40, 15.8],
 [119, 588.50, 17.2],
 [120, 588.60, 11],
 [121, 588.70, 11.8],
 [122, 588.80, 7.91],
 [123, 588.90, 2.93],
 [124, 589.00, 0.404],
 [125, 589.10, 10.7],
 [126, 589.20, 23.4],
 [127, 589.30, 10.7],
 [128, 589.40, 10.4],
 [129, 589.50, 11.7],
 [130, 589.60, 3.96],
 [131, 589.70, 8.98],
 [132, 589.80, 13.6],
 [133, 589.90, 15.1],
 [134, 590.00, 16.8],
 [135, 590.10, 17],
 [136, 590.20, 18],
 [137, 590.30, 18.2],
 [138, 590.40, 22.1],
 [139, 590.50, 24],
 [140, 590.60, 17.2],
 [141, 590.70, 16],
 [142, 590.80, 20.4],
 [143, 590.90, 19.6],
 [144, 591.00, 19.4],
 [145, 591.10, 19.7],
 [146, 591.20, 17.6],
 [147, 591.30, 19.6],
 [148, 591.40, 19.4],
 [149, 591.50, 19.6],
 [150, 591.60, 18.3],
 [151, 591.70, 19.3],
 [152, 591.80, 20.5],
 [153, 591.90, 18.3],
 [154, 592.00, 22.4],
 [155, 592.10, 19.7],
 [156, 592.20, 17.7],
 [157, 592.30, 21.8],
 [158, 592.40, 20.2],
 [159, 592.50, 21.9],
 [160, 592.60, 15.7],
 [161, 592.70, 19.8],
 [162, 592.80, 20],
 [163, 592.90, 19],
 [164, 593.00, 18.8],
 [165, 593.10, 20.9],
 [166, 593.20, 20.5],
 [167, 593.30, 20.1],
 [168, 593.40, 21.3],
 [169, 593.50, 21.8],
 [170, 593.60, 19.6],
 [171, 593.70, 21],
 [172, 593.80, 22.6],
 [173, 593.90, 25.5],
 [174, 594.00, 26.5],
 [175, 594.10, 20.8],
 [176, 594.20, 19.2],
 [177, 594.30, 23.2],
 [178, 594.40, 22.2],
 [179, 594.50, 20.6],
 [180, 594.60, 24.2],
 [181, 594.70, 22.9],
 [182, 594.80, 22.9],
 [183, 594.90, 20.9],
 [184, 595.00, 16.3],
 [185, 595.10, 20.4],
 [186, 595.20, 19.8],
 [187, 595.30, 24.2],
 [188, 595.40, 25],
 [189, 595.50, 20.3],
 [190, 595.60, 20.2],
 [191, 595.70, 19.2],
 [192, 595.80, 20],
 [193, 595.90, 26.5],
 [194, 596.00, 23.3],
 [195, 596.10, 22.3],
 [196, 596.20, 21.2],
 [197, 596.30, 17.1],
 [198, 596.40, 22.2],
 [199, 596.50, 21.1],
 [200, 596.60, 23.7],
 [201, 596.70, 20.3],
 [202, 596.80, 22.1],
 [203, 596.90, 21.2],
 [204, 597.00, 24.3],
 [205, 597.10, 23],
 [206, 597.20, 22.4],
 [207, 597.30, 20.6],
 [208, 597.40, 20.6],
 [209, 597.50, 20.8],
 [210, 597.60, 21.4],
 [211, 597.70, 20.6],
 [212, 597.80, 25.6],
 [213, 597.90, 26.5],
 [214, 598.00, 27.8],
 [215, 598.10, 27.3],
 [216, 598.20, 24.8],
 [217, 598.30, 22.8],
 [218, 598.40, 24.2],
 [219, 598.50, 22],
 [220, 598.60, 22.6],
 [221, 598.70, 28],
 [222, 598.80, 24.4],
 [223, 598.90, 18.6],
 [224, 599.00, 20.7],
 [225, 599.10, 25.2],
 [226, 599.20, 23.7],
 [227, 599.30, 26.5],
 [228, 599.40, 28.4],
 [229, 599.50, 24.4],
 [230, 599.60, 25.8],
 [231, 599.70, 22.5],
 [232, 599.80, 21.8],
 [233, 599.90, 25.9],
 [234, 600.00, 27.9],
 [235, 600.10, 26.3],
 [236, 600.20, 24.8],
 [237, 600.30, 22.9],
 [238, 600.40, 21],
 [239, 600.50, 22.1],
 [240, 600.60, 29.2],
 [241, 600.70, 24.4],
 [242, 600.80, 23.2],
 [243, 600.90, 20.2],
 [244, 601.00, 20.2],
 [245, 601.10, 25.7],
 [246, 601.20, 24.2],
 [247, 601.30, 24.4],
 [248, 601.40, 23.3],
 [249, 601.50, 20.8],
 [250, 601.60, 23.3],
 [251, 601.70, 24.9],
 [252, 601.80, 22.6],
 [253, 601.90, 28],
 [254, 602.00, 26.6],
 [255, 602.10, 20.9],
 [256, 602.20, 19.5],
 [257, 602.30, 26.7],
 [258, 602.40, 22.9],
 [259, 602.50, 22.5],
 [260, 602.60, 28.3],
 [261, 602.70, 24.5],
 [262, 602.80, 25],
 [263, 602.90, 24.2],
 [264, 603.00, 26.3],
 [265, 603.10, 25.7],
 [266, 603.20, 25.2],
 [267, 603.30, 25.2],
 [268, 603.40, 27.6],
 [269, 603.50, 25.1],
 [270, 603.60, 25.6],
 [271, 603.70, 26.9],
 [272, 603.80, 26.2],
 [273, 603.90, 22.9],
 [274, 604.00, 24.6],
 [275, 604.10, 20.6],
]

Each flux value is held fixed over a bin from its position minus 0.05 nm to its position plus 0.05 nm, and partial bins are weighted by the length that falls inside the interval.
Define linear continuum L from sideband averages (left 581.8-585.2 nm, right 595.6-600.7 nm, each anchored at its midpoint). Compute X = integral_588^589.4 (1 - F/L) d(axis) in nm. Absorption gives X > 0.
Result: 0.630 nm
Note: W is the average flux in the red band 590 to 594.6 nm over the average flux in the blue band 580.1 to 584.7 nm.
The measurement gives 0.8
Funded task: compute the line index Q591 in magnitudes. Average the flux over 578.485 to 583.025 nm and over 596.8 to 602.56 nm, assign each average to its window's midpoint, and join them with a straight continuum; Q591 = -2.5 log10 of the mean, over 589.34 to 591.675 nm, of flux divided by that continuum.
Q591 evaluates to 0.40 mag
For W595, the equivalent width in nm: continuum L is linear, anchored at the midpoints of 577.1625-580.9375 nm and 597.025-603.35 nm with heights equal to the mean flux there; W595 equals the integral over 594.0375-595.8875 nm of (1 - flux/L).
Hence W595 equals 0.20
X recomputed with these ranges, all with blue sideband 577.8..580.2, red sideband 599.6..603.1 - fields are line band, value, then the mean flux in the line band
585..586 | 0.12 nm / 21.1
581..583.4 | -0.12 nm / 25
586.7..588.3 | 0.22 nm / 20.5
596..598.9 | 0.14 nm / 22.8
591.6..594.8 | 0.41 nm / 20.9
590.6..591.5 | 0.19 nm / 18.9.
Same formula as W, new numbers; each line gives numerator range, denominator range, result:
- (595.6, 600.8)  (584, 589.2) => 1.16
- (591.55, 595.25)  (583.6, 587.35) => 0.90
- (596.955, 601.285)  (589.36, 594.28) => 1.27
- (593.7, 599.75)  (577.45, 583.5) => 0.93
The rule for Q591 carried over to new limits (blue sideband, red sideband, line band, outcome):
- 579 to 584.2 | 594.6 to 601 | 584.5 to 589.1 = 0.237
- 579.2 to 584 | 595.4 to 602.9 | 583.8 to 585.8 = 0.068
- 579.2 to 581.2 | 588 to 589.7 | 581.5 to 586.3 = -0.220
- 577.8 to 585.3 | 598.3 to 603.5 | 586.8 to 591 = 0.424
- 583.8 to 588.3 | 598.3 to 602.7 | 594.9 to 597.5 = 0.095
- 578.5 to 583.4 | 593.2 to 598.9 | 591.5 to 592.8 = 0.167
